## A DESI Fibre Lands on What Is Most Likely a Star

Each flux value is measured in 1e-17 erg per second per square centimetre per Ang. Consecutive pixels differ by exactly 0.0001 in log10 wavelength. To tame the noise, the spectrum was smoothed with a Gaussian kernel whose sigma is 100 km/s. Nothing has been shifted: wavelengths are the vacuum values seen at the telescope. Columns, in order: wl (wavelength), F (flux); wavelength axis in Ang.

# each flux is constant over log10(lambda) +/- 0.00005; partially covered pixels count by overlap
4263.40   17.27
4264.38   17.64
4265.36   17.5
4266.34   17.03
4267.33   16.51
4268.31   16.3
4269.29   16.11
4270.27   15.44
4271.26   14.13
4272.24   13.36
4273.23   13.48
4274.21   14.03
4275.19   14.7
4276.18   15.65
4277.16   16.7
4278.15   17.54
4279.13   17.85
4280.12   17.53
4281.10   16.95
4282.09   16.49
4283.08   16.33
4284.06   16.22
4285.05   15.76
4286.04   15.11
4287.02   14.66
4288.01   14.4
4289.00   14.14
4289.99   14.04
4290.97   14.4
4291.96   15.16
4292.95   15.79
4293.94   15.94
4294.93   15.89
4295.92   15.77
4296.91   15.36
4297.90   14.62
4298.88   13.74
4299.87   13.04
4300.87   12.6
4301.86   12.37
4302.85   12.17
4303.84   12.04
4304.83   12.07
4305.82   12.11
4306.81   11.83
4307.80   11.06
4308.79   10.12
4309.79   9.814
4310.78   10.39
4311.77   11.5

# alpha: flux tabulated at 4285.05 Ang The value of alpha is 15.76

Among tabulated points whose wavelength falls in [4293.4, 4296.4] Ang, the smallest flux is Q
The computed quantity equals 15.77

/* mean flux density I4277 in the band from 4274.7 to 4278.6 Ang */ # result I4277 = 16.1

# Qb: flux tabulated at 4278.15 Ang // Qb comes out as 17.54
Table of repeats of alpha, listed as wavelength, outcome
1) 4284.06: 16.22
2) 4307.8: 11.06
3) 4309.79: 9.814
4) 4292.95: 15.79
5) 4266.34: 17.03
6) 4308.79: 10.12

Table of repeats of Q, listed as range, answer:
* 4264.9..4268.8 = 16.3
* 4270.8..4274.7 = 13.36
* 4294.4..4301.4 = 12.6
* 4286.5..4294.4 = 14.04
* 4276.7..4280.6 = 16.7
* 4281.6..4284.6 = 16.22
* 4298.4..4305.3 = 12.04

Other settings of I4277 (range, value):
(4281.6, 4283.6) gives 16.4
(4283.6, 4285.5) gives 16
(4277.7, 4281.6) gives 17.5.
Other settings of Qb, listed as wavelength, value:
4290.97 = 14.4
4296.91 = 15.36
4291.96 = 15.16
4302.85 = 12.17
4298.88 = 13.74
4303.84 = 12.04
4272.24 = 13.36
